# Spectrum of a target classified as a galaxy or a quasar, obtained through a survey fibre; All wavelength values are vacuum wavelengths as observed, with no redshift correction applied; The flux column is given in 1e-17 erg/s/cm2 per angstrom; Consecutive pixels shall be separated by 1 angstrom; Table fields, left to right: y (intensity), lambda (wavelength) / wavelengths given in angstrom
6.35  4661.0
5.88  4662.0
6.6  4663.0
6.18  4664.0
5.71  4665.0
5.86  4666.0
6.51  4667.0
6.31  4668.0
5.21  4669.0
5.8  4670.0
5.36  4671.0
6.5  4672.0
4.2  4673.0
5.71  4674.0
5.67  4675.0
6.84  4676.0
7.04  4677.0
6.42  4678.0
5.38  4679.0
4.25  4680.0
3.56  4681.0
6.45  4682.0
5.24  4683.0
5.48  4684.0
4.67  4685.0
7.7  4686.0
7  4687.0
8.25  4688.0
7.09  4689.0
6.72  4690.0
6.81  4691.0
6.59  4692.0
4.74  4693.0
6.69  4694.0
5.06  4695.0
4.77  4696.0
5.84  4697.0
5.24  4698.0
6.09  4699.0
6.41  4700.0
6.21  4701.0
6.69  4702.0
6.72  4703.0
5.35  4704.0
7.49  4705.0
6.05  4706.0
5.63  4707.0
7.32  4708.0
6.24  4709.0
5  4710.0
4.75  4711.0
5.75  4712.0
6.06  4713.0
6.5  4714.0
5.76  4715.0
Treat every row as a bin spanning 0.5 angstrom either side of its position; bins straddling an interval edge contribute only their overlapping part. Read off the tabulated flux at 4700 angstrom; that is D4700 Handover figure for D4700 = 6.41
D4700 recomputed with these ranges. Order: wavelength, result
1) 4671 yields 5.36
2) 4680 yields 4.25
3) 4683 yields 5.24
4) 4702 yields 6.69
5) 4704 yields 5.35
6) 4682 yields 6.45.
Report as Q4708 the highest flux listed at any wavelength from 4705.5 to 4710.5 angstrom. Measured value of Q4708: 7.32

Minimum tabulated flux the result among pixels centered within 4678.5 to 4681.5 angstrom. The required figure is 3.56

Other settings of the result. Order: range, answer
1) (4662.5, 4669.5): 5.21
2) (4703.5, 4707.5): 5.35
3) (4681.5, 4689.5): 4.67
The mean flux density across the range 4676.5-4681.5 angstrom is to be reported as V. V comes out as 5.33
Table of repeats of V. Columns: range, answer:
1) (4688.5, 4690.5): 6.9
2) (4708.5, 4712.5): 5.44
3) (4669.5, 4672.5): 5.89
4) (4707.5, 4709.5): 6.78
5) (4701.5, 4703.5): 6.71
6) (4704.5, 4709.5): 6.55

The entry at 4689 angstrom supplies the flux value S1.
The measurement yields 7.09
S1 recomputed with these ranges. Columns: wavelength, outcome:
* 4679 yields 5.38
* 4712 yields 5.75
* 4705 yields 7.49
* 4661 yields 6.35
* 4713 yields 6.06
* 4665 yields 5.71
